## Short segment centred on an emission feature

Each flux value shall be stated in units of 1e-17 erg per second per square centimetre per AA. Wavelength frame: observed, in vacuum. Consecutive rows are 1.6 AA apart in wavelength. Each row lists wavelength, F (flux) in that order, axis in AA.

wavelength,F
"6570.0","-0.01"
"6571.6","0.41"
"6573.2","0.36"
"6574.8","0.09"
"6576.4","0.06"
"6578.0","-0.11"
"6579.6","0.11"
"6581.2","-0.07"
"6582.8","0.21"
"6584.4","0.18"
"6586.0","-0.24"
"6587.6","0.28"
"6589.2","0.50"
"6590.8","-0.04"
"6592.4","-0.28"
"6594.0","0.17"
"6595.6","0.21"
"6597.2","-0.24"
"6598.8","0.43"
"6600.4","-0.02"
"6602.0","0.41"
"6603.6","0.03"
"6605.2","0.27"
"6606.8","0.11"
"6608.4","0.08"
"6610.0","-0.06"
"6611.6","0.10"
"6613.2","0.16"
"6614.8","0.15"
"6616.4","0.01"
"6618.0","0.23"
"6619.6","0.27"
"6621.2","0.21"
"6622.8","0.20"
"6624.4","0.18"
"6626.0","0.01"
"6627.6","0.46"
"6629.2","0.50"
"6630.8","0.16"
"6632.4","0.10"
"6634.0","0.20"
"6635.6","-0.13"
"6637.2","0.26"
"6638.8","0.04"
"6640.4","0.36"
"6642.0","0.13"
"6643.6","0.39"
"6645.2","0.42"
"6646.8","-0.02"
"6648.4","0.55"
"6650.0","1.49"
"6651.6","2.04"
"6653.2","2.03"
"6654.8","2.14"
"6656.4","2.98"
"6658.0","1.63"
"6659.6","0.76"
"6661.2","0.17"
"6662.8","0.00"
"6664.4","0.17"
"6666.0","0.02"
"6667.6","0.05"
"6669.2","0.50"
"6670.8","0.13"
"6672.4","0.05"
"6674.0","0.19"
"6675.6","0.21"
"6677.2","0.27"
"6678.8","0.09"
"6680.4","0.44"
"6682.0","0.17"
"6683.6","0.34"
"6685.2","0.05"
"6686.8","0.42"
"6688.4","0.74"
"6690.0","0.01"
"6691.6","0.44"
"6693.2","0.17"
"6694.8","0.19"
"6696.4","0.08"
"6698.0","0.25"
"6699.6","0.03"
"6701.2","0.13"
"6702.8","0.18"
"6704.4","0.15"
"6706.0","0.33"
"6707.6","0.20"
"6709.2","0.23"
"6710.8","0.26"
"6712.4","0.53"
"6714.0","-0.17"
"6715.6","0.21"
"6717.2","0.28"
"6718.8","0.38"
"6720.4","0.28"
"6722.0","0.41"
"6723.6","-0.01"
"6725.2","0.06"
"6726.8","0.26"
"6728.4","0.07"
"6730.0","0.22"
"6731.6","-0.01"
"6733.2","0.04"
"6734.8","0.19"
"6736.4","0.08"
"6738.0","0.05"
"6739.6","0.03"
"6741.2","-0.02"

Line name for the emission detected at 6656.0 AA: [O II] 3727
